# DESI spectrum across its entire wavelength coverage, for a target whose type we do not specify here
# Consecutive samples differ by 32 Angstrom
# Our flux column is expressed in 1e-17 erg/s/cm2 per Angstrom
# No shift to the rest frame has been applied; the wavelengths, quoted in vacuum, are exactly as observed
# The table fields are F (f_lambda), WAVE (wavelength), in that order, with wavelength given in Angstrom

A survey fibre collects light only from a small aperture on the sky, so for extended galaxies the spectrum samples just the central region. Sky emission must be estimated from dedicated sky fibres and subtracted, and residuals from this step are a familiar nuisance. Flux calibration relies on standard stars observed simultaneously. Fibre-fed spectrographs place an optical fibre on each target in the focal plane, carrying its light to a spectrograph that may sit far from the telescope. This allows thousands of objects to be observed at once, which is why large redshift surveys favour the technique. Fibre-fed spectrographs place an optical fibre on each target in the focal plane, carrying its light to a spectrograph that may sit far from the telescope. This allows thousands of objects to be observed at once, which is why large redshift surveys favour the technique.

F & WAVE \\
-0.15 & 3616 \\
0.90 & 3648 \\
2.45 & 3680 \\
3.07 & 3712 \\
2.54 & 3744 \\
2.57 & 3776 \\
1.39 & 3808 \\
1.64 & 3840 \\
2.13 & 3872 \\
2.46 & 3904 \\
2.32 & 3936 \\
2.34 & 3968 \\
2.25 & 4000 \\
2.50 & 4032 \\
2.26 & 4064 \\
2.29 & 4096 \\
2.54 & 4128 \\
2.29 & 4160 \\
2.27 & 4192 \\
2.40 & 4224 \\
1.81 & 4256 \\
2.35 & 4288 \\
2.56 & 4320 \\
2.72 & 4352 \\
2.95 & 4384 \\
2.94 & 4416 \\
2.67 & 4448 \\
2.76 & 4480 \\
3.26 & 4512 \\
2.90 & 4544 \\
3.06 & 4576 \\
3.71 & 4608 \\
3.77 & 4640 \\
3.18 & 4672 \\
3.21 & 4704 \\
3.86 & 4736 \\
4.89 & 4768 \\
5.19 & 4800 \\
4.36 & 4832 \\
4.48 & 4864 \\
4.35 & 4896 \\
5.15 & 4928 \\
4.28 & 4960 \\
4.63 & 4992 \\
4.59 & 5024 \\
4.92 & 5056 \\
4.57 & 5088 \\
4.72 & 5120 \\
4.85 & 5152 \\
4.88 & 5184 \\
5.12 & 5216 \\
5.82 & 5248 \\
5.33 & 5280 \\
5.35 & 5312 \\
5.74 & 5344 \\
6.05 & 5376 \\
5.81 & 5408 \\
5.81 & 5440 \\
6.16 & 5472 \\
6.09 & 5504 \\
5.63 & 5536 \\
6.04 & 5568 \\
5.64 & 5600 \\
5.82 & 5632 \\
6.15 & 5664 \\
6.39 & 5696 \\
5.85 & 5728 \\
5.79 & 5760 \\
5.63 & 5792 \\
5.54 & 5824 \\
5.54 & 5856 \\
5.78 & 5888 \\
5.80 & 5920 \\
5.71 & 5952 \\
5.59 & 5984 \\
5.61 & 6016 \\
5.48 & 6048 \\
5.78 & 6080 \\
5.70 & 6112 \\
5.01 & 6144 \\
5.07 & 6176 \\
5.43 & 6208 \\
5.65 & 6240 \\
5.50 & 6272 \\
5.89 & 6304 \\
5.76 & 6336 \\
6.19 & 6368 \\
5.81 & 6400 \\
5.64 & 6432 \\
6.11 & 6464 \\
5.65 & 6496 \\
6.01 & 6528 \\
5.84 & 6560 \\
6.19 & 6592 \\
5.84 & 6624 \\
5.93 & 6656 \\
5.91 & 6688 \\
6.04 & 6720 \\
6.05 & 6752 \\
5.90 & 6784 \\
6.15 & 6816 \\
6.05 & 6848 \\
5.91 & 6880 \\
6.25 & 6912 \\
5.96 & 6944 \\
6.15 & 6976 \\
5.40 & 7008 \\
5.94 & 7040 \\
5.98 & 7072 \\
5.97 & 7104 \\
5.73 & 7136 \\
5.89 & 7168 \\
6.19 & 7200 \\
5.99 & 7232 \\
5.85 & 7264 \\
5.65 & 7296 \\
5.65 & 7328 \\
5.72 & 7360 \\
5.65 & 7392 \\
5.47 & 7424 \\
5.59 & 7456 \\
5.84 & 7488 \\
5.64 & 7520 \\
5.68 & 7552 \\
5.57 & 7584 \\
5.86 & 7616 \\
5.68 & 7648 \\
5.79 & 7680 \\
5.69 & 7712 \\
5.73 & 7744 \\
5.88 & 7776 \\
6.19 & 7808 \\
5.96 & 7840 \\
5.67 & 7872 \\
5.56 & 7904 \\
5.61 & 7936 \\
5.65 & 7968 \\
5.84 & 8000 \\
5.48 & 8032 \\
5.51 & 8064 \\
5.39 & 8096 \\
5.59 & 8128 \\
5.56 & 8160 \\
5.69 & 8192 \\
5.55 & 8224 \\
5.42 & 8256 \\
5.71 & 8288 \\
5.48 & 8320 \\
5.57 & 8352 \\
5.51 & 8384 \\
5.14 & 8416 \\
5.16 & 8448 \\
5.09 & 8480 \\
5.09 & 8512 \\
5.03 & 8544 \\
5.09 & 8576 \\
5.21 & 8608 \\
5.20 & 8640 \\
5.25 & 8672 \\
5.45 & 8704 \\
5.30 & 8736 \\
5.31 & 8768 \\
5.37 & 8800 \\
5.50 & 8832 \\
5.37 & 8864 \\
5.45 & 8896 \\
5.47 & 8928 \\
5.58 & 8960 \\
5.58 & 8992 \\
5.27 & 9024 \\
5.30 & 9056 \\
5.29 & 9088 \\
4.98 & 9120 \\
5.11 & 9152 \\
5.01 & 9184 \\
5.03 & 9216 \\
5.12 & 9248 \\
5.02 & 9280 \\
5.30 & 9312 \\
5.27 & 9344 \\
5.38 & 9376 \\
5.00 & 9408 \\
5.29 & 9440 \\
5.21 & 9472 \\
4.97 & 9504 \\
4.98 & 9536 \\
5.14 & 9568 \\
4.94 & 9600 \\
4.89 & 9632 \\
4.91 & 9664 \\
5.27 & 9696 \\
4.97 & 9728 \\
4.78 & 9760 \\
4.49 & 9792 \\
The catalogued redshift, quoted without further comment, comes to 0.19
